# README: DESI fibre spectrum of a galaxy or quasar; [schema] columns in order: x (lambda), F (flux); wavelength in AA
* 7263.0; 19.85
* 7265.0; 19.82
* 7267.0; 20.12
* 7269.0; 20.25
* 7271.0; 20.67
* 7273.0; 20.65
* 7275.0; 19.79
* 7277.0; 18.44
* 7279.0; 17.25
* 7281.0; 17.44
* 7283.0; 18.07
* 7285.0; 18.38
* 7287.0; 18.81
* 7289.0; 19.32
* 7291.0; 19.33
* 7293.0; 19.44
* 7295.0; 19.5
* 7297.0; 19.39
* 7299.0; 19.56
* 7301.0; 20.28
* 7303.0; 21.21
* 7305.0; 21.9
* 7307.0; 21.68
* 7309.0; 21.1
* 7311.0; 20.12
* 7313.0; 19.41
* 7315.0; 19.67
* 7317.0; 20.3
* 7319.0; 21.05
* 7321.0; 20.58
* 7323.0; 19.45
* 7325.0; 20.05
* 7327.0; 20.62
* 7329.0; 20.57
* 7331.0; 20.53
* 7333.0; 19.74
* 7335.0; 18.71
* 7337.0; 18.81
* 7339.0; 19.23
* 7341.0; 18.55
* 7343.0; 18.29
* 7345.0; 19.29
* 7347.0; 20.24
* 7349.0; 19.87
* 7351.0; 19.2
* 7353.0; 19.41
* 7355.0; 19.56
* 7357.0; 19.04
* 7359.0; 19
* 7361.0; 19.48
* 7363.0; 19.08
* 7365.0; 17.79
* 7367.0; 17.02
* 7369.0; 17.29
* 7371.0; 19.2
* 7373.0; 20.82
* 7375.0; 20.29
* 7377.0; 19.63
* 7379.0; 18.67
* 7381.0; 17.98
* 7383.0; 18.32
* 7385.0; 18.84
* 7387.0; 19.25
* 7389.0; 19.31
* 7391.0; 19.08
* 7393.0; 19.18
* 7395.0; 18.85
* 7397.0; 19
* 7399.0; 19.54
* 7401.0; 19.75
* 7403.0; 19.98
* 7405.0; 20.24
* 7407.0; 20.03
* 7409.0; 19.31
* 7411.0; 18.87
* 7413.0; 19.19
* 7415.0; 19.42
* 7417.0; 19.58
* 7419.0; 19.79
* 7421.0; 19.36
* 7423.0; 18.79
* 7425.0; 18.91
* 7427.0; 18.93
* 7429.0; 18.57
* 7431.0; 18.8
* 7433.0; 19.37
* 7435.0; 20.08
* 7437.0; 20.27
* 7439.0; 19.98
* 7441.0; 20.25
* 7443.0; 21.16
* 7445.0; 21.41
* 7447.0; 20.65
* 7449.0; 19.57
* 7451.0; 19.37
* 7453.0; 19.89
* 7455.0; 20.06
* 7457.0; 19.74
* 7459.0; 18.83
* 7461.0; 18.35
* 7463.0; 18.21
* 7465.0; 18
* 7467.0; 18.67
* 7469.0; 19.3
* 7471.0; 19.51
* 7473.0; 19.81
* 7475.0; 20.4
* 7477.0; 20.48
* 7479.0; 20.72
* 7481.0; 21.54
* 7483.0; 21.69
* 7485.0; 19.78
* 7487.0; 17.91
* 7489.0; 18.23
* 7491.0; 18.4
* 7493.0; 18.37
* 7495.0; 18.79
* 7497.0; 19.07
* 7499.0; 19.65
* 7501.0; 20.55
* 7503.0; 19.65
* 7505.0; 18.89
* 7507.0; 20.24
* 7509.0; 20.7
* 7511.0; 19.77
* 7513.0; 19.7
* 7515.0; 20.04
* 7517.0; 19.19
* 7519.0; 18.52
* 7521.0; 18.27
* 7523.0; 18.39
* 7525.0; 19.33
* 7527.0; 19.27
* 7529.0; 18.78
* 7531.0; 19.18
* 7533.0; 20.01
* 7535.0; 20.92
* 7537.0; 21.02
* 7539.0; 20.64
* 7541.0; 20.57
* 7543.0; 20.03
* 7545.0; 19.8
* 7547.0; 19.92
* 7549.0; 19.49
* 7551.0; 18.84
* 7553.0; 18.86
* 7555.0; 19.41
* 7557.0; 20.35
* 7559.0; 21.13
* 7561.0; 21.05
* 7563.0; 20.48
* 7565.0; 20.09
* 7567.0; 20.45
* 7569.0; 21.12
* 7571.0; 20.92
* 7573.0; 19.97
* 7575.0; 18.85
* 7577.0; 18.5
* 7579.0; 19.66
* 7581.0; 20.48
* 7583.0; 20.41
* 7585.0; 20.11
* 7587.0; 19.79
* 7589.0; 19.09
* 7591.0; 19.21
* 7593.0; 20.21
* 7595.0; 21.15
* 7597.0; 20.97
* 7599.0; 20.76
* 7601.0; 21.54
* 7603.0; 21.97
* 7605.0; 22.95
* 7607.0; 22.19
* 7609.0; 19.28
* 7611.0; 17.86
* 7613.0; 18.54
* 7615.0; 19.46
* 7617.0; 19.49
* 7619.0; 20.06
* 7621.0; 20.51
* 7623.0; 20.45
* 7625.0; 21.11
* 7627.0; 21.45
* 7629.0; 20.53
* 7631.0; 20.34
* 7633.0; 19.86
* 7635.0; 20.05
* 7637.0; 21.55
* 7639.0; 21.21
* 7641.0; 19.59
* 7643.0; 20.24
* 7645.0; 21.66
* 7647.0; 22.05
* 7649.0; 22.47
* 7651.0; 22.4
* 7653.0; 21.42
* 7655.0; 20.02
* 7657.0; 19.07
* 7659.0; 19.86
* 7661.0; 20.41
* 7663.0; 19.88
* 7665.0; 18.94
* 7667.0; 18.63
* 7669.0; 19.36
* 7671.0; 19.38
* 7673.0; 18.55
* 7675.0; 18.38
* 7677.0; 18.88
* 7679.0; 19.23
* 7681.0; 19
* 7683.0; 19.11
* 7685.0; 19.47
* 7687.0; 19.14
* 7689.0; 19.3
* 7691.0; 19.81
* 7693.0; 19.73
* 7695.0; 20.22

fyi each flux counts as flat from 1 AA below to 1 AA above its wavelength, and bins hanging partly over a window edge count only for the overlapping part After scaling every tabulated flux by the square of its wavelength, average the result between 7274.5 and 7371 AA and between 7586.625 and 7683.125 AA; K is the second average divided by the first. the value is 1.13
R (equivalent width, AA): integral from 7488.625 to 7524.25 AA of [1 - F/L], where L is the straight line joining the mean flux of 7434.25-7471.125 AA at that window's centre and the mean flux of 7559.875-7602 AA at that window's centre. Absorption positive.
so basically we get 1.1 AA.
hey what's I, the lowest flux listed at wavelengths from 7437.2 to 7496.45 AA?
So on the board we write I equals 17.91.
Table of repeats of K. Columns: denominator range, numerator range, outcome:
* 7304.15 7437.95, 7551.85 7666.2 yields 1.12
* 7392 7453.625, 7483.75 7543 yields 1.02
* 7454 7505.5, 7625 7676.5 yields 1.09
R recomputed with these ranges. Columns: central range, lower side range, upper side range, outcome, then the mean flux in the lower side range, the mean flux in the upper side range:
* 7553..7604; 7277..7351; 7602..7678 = -0.3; 19.6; 20.3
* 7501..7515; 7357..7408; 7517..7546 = -0.3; 19.1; 19.6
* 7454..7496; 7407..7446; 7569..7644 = 0.9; 19.6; 20.3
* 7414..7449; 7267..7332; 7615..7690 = 0.4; 19.8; 20.1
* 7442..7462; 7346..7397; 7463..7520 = -0.5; 19.1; 19.5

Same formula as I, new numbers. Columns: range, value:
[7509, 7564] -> 18.27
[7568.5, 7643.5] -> 17.86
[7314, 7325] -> 19.45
